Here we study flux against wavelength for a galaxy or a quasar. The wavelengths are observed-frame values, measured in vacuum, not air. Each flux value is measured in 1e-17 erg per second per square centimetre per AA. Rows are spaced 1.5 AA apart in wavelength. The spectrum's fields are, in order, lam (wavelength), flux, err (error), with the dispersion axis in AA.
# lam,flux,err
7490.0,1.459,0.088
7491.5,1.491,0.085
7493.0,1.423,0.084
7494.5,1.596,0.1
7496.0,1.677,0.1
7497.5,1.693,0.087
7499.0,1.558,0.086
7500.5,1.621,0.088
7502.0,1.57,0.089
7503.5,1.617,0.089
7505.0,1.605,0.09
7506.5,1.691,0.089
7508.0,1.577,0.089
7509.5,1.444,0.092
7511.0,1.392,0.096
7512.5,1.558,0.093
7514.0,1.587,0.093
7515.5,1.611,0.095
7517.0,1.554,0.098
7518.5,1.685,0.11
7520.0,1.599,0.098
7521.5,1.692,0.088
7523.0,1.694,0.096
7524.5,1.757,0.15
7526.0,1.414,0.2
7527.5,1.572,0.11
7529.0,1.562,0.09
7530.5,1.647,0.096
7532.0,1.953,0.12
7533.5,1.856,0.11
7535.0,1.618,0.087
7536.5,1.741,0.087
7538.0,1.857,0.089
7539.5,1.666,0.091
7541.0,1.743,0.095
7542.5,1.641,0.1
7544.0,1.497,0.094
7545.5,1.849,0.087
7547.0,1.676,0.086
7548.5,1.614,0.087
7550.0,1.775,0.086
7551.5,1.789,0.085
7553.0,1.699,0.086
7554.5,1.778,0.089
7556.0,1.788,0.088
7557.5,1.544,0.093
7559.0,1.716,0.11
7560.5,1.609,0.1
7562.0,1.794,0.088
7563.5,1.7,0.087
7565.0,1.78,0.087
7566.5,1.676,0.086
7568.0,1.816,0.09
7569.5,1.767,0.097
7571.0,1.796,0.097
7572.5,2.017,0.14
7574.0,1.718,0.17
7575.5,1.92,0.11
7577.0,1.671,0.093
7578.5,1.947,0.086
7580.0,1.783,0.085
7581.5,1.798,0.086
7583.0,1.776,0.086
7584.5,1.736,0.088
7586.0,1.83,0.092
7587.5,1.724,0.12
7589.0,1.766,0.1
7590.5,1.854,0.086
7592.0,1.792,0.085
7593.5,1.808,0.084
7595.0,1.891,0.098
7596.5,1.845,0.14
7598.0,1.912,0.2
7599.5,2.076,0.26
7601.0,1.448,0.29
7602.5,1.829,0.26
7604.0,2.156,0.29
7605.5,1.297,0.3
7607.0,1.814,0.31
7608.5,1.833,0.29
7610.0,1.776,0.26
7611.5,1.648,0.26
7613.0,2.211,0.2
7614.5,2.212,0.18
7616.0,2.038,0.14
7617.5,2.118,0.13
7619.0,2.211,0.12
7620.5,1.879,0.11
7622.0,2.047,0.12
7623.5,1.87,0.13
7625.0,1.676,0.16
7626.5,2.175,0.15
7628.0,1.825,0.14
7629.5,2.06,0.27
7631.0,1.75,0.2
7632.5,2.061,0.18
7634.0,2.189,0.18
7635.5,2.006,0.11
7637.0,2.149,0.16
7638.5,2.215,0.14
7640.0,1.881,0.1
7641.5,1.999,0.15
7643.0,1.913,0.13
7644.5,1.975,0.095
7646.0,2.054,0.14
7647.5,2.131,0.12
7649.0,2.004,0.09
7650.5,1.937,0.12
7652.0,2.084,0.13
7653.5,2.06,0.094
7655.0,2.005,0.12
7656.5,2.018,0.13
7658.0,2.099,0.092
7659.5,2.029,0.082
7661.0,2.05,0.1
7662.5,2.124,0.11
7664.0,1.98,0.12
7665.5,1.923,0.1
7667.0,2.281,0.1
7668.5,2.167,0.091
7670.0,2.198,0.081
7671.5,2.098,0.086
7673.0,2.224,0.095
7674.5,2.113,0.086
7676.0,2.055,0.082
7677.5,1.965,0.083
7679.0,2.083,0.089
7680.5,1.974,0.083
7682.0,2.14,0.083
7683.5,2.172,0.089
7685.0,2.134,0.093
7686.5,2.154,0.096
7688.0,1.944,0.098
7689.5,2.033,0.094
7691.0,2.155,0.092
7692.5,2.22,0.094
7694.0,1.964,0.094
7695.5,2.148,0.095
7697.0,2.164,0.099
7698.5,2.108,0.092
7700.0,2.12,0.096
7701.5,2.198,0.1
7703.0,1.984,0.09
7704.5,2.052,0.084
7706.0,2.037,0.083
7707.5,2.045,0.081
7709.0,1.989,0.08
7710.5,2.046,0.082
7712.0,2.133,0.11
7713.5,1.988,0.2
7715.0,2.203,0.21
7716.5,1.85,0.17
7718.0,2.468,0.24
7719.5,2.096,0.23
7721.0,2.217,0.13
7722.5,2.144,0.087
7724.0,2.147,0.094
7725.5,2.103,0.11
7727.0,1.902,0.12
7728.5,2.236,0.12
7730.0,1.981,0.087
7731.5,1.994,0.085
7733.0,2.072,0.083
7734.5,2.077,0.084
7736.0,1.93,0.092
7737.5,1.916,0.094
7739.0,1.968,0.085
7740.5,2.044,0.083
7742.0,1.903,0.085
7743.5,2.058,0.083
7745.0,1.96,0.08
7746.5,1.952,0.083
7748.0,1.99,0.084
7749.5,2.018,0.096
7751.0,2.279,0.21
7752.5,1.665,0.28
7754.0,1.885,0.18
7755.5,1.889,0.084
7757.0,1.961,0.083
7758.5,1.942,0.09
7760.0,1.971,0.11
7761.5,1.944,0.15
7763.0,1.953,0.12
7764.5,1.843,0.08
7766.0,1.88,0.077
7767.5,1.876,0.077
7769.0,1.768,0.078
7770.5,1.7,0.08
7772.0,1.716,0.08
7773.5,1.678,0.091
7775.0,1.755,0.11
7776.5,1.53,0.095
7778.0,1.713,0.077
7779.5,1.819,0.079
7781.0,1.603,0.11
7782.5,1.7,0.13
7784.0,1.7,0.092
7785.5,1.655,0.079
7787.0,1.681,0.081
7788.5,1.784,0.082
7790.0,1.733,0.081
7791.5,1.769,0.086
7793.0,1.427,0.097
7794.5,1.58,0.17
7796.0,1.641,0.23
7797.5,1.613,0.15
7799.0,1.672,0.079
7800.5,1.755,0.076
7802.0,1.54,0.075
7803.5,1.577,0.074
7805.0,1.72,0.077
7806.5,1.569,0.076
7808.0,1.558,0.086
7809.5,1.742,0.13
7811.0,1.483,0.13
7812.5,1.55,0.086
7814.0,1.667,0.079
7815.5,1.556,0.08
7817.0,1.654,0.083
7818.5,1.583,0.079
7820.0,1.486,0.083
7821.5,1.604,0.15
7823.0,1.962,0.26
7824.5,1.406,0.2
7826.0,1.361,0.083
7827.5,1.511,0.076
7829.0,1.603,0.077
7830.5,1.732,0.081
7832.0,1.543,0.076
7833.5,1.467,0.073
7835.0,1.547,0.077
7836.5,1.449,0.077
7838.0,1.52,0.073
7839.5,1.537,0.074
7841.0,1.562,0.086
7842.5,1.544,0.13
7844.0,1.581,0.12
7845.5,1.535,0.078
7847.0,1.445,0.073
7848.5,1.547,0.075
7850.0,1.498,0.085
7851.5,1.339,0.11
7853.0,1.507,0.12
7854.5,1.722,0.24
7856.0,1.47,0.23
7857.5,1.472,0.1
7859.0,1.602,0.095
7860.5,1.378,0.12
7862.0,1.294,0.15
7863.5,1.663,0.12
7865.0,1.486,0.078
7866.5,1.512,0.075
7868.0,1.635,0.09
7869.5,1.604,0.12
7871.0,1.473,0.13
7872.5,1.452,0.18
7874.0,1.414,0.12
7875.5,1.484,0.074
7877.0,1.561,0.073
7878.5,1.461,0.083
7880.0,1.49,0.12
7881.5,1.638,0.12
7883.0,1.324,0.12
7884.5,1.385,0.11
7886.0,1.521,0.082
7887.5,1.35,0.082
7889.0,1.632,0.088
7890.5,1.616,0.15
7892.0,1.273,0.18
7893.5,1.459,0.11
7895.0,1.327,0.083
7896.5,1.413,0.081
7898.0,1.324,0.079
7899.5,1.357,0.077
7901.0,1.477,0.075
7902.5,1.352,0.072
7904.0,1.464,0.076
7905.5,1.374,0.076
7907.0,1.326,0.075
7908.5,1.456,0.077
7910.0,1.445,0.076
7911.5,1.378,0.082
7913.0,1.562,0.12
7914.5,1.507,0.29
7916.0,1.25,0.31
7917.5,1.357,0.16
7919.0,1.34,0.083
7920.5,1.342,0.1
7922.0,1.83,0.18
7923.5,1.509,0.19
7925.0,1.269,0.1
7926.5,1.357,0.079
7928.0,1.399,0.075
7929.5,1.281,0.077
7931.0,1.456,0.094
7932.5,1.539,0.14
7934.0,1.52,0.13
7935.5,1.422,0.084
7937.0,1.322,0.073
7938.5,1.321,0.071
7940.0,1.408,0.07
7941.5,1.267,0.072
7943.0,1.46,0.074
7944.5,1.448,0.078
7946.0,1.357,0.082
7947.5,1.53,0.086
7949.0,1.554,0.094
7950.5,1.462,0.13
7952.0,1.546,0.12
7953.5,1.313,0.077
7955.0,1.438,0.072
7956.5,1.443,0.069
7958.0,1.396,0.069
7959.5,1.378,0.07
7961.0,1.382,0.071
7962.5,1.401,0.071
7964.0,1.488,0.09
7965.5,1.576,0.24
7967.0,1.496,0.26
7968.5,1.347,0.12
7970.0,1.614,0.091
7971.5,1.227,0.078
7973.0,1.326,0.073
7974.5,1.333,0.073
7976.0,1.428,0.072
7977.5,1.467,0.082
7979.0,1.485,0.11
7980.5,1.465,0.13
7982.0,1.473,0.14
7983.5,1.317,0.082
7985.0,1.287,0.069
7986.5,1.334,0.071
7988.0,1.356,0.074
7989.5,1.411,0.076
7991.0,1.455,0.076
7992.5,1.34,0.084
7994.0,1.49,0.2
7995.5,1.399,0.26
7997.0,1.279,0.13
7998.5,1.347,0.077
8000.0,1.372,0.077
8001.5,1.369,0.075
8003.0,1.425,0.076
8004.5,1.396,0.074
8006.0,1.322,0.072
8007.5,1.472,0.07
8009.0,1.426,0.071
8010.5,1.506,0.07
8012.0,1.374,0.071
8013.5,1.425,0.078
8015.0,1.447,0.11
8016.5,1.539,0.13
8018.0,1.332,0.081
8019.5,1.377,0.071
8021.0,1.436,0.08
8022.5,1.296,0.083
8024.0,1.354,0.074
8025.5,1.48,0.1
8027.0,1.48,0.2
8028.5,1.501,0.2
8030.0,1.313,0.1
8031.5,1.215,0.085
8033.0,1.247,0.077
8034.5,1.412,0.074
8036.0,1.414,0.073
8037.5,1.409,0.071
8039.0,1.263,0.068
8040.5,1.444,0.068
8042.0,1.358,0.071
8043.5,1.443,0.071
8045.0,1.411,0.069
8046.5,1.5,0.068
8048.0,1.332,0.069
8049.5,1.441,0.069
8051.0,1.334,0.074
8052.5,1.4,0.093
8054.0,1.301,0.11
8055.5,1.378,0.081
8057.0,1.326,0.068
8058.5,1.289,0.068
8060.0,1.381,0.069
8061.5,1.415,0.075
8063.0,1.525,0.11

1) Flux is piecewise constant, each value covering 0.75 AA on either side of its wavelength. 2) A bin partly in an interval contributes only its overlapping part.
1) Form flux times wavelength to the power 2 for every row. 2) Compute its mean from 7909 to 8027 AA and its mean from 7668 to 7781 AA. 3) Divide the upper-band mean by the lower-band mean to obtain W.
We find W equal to 0.75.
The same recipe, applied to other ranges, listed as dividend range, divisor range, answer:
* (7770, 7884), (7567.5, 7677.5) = 0.85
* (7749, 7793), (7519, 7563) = 1.13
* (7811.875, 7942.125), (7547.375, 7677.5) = 0.83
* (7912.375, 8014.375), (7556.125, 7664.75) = 0.81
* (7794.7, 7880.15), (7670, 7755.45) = 0.78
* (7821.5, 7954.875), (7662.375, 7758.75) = 0.75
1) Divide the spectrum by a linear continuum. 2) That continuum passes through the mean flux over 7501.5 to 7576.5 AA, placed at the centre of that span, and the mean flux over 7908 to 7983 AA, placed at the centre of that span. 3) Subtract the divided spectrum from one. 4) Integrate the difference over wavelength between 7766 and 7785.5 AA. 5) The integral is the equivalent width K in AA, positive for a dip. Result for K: -2.3 AA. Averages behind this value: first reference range 1.68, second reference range 1.43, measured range 1.72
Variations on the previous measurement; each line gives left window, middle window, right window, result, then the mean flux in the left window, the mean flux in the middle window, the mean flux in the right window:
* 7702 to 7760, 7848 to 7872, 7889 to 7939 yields 1.3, 2.03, 1.51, 1.42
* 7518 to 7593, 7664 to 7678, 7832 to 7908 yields -4.0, 1.73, 2.11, 1.48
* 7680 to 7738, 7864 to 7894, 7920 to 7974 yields 2.3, 2.08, 1.49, 1.43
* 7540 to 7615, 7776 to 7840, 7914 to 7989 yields -2.3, 1.78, 1.61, 1.42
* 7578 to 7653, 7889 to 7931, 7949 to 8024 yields 2.8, 1.92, 1.41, 1.41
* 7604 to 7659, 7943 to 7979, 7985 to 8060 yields 1.1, 1.98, 1.43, 1.39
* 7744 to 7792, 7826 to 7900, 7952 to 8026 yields 6.8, 1.82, 1.49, 1.41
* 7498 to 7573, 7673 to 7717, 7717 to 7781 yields -4.7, 1.67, 2.08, 1.95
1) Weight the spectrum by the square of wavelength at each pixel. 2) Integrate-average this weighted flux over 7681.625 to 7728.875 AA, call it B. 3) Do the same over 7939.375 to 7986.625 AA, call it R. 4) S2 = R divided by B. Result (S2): 0.72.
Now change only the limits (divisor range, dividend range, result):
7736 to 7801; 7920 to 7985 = 0.82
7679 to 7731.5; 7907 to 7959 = 0.72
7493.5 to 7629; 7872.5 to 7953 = 0.89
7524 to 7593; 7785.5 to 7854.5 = 0.97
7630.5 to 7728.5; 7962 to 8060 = 0.73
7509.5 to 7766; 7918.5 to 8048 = 0.80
